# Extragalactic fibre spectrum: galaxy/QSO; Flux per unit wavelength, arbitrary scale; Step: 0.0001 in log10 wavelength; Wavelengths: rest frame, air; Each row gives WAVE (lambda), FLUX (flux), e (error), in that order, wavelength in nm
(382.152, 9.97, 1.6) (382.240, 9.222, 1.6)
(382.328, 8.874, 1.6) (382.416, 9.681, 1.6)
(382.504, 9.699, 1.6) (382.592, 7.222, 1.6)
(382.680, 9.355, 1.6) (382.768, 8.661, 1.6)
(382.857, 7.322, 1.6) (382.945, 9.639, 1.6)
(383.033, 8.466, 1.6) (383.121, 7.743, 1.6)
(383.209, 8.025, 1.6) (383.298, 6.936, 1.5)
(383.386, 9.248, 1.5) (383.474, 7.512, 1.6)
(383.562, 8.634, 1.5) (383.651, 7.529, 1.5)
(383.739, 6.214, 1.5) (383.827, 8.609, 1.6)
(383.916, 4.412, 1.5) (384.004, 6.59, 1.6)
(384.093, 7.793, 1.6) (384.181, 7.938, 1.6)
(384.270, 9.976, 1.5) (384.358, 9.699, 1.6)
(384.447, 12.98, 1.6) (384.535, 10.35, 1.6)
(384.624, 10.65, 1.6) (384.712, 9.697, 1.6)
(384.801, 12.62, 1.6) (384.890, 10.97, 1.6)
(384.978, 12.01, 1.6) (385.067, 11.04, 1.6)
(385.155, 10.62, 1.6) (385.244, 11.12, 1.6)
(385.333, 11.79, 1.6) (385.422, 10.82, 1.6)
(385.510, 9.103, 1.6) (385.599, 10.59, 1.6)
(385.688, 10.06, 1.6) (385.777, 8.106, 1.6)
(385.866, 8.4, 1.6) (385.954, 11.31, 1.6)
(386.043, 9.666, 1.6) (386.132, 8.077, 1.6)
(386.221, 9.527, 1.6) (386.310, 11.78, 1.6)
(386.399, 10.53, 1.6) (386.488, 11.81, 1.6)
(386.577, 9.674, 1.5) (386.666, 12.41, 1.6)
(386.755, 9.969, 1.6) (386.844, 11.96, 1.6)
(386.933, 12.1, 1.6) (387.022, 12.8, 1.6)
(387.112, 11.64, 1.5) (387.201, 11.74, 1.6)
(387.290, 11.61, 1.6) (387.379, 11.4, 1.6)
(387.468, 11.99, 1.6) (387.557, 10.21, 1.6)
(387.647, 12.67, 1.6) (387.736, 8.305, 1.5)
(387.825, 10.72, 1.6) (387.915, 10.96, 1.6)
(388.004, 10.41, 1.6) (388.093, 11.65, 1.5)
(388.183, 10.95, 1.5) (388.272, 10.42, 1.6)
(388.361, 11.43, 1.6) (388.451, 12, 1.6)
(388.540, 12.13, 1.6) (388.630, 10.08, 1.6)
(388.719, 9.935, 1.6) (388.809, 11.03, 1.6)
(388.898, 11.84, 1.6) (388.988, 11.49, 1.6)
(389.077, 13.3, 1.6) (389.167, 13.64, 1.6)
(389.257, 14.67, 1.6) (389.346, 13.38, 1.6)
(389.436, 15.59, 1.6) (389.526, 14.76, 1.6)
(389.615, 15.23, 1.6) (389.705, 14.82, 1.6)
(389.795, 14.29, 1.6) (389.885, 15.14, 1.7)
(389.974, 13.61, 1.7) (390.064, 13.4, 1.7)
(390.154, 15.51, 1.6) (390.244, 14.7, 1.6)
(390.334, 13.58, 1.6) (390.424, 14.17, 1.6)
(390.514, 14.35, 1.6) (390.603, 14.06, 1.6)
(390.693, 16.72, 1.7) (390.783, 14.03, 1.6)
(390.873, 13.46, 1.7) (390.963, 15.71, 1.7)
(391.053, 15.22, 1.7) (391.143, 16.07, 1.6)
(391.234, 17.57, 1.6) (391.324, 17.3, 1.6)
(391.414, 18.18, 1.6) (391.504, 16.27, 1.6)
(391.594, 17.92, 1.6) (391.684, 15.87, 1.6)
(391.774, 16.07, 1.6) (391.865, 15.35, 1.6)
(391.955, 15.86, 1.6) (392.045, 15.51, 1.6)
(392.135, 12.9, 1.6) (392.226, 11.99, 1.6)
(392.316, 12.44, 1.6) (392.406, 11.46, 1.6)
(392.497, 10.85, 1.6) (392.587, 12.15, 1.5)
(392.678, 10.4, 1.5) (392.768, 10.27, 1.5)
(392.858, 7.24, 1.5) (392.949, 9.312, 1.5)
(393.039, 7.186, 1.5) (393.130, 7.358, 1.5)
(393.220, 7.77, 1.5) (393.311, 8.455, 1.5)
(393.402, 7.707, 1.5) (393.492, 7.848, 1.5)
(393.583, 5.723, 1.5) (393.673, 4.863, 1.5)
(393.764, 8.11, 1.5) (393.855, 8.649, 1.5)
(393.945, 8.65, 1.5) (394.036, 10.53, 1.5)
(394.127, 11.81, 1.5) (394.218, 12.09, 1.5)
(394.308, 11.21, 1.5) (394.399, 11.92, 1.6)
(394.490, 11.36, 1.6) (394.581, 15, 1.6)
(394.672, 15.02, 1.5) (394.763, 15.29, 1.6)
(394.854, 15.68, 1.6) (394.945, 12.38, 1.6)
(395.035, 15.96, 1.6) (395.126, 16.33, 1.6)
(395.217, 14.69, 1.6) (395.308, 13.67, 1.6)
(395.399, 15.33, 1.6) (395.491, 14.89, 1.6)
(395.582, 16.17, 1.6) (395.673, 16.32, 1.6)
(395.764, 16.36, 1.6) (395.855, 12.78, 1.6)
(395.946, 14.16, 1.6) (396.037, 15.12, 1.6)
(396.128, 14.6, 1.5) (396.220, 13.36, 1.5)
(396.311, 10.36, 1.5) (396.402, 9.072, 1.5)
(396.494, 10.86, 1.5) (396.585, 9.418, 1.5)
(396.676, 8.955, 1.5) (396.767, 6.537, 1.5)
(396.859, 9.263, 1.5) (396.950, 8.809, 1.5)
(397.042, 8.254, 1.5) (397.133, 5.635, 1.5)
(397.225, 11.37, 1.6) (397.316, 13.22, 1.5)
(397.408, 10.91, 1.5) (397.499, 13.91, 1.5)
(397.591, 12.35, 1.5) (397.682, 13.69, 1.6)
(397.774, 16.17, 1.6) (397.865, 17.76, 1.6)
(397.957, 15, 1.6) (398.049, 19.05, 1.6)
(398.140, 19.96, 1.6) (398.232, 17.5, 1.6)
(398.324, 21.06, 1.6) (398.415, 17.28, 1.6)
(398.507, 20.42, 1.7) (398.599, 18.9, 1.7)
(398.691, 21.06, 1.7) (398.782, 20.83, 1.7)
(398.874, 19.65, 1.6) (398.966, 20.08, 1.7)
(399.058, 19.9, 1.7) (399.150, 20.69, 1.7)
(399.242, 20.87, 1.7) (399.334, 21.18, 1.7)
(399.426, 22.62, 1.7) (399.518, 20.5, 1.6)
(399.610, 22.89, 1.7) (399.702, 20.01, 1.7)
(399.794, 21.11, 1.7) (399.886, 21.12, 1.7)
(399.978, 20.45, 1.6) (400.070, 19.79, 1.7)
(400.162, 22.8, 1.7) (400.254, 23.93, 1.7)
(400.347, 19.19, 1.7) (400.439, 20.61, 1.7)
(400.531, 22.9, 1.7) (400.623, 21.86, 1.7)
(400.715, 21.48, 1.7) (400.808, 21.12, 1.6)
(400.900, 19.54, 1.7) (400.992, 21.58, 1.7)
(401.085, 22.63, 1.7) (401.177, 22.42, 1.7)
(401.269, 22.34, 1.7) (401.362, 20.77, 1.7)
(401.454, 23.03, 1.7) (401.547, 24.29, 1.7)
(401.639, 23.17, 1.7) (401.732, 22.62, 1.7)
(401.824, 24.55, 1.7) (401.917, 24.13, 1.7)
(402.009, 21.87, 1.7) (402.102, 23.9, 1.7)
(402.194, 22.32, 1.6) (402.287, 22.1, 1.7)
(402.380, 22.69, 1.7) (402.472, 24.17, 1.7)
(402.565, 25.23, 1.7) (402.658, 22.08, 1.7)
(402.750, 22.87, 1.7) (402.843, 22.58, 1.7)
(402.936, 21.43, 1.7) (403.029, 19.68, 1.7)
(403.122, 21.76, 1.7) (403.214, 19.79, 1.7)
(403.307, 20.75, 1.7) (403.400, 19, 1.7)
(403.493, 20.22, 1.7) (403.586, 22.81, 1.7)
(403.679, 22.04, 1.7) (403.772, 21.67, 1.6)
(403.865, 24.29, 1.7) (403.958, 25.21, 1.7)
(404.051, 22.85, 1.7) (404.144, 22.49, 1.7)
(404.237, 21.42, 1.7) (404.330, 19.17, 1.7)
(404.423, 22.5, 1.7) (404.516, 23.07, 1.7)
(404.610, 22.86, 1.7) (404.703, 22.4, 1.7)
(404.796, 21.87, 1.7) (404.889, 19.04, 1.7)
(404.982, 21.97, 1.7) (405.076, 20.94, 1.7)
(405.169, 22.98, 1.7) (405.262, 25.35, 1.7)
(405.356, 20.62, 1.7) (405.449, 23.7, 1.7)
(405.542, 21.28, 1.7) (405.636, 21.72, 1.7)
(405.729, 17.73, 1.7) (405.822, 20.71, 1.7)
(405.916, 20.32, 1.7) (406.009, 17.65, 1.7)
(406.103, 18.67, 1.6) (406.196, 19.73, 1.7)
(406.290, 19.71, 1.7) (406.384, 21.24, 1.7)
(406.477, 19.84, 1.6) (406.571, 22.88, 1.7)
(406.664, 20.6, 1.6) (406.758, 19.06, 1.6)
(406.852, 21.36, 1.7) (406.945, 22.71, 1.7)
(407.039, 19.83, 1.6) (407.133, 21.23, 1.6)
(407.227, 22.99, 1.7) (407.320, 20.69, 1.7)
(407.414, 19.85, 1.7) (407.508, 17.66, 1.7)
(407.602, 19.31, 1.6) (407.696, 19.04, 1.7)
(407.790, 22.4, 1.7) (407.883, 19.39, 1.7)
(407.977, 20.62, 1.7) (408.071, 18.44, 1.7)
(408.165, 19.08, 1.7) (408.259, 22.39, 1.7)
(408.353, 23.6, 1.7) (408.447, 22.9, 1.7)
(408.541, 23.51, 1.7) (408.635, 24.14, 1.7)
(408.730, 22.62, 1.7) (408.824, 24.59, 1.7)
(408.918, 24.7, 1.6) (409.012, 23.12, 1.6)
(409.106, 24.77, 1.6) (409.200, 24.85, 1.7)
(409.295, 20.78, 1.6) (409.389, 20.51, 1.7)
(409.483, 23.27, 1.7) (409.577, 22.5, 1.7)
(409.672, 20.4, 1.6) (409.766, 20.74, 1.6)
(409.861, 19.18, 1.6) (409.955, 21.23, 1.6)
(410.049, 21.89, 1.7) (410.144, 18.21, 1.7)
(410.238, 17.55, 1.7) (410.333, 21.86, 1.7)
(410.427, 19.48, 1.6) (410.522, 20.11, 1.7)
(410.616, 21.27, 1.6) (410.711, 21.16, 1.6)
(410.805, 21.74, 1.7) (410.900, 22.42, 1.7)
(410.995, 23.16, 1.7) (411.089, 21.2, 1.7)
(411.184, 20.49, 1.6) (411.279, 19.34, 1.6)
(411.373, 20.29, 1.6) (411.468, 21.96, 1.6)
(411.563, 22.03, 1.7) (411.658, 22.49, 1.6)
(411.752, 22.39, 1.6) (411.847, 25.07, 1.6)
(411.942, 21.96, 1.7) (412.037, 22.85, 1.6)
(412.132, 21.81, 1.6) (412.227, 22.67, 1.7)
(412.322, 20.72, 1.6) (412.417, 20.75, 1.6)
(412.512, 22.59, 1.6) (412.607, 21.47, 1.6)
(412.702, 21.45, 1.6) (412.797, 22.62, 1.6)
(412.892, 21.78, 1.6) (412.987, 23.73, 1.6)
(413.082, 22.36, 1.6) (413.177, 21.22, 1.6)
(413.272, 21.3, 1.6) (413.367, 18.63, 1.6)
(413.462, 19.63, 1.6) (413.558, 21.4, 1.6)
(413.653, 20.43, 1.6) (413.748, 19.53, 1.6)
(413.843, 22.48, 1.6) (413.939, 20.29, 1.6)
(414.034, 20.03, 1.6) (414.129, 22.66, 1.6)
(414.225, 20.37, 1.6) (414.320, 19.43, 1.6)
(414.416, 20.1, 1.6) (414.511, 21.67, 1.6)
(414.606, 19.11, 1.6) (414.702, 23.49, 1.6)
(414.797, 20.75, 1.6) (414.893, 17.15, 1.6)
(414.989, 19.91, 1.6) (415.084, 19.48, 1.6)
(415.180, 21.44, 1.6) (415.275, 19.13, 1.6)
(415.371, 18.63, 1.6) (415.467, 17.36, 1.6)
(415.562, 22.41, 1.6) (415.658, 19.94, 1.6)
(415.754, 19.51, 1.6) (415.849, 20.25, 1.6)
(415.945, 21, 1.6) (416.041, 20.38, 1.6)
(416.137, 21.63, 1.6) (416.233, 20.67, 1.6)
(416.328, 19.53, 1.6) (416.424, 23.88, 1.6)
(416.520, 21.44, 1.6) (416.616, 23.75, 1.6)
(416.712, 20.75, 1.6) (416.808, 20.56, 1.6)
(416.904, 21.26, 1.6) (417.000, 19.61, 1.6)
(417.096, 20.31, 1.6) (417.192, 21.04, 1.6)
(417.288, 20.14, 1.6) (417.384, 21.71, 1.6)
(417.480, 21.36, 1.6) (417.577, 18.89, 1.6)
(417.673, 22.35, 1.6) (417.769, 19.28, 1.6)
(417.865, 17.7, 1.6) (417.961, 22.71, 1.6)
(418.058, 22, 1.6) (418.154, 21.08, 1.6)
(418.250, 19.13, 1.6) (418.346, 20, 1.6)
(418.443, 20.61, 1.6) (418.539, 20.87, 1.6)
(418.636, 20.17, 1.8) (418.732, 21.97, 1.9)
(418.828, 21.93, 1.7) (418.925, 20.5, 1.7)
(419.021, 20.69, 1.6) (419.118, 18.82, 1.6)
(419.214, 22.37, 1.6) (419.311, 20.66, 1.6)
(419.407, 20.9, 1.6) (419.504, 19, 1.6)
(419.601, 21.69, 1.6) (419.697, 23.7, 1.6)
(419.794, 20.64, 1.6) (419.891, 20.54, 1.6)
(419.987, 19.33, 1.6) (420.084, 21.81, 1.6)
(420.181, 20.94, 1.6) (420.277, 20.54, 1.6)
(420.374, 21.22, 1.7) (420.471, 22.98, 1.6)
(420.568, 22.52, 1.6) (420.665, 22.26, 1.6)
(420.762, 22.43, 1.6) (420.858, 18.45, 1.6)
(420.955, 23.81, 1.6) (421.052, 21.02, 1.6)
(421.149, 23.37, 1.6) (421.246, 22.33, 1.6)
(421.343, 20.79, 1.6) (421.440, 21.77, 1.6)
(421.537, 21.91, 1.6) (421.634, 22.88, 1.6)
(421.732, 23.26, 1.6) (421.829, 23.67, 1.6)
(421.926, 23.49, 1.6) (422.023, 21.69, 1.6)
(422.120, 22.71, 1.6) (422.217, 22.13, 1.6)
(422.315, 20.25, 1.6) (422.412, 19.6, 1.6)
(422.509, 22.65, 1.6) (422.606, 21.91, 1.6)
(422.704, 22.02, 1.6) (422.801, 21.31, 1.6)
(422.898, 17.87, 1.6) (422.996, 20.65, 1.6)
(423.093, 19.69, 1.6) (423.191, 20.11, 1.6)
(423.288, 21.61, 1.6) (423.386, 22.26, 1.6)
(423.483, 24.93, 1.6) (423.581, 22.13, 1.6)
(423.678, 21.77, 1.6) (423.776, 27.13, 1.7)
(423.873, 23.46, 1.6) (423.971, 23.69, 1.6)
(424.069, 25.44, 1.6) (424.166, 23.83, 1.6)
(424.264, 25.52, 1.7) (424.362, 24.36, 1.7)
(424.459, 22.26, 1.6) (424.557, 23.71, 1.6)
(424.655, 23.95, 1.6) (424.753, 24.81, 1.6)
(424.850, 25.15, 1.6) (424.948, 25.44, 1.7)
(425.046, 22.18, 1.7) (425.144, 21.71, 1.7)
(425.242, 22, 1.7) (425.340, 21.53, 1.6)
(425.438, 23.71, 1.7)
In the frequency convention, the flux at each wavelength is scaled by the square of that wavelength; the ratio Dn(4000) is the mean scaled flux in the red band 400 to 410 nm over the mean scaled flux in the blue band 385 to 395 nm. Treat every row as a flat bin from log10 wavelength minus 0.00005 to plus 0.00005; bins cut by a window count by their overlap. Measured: 1.94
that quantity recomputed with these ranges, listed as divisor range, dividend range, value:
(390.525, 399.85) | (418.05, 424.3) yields 1.75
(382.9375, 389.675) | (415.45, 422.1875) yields 2.35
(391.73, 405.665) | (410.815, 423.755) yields 1.34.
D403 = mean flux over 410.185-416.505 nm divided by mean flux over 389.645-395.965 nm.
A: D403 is 1.61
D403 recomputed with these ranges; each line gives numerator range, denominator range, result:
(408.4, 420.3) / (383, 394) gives 1.86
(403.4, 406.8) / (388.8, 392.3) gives 1.45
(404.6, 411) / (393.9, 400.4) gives 1.36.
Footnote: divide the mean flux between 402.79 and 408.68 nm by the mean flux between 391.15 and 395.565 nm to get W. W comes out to 1.72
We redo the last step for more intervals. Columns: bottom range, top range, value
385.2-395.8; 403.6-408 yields 1.72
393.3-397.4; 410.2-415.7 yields 1.80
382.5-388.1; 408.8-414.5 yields 2.17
